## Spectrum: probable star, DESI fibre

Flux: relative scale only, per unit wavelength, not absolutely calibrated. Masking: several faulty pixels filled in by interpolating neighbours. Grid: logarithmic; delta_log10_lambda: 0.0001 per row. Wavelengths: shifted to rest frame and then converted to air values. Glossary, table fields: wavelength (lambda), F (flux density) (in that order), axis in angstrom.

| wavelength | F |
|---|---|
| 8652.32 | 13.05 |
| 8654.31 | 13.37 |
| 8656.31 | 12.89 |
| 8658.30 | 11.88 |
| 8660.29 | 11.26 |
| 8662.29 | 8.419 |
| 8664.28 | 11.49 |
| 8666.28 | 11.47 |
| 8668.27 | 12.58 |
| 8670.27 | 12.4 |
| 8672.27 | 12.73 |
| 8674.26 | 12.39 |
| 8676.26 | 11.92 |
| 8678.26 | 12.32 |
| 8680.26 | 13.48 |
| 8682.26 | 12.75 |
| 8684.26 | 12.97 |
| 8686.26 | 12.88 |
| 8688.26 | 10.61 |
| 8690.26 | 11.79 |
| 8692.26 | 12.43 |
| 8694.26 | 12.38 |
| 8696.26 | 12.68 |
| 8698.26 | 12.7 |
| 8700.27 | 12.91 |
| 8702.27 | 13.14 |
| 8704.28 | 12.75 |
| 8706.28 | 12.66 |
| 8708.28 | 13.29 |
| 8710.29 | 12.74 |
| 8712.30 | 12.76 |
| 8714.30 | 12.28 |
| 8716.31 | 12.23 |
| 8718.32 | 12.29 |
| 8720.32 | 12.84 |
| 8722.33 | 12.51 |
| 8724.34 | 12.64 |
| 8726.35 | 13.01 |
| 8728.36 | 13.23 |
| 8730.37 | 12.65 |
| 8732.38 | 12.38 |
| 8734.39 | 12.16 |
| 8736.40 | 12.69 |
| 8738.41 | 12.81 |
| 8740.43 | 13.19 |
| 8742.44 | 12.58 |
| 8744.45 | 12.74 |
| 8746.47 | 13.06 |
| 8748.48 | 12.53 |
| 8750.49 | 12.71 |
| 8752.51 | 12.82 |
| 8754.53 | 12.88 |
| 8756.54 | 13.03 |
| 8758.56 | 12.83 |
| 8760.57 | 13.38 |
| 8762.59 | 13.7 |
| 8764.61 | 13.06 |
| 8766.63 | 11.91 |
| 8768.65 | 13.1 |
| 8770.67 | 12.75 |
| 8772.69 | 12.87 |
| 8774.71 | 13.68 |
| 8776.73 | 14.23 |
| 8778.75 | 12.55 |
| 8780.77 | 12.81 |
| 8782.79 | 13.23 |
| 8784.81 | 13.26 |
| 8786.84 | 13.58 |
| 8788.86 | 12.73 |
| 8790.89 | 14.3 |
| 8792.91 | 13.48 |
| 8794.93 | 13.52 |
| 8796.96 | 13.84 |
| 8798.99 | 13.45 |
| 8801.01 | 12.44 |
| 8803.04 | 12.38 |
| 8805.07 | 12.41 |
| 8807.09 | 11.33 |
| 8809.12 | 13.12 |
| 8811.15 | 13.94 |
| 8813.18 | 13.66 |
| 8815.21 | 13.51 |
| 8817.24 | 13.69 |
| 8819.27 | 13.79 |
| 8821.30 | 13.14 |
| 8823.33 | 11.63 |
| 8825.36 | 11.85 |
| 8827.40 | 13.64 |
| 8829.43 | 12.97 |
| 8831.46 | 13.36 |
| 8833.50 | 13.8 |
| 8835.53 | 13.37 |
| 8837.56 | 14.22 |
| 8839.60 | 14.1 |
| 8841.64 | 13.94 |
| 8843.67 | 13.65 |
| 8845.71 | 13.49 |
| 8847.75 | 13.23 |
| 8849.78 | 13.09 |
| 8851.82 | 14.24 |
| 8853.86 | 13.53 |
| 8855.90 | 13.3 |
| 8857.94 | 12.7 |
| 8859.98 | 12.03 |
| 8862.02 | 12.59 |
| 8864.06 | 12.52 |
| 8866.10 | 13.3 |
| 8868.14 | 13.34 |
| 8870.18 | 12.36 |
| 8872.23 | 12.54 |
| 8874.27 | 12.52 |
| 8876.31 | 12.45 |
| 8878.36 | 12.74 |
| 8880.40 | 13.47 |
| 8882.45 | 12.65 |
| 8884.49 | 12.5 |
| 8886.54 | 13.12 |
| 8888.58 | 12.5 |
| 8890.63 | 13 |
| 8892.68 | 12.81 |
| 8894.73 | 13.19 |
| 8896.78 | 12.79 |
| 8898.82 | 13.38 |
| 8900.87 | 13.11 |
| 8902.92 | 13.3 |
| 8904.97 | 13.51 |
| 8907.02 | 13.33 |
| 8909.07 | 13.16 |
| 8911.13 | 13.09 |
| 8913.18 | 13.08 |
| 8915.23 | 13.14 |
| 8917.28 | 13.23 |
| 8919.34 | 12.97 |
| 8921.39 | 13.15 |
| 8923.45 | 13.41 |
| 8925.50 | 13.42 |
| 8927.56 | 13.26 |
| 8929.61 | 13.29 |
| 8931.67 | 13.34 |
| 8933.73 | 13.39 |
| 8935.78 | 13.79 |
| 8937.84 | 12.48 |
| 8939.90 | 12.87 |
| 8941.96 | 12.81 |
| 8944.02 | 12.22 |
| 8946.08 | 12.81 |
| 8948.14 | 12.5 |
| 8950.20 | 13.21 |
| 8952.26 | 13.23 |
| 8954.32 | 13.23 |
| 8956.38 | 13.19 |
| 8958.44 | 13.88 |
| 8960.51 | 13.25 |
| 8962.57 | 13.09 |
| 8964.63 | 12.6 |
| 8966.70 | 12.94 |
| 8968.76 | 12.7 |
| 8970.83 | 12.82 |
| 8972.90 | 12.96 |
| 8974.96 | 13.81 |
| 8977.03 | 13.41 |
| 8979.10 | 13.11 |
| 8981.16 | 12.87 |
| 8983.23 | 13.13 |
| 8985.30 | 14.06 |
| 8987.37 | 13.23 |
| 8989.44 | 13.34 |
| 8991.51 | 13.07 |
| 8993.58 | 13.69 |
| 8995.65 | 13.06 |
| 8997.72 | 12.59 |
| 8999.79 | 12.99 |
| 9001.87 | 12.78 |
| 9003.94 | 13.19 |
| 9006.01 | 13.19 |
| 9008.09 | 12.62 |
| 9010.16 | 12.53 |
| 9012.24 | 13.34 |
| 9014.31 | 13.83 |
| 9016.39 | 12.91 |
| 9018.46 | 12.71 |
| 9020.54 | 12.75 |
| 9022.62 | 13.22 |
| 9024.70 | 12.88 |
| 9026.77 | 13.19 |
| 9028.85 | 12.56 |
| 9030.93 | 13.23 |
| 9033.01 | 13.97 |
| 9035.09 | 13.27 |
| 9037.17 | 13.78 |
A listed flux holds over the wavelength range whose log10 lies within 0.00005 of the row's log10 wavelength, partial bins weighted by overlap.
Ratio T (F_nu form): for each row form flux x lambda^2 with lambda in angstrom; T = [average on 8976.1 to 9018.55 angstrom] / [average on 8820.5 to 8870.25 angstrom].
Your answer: 1.03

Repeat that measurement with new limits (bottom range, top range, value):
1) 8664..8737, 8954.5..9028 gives 1.12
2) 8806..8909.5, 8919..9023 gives 1.03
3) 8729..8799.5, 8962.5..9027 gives 1.06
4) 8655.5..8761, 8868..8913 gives 1.08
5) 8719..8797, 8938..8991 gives 1.05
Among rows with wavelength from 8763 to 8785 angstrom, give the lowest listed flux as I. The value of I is 11.91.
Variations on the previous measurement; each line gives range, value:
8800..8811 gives 11.33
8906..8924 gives 12.97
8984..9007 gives 12.59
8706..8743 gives 12.16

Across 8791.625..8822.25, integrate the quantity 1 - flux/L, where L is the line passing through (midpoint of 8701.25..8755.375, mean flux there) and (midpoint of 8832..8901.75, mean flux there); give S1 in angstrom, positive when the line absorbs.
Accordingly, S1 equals -0.6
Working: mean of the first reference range 12.7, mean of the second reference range 13.1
